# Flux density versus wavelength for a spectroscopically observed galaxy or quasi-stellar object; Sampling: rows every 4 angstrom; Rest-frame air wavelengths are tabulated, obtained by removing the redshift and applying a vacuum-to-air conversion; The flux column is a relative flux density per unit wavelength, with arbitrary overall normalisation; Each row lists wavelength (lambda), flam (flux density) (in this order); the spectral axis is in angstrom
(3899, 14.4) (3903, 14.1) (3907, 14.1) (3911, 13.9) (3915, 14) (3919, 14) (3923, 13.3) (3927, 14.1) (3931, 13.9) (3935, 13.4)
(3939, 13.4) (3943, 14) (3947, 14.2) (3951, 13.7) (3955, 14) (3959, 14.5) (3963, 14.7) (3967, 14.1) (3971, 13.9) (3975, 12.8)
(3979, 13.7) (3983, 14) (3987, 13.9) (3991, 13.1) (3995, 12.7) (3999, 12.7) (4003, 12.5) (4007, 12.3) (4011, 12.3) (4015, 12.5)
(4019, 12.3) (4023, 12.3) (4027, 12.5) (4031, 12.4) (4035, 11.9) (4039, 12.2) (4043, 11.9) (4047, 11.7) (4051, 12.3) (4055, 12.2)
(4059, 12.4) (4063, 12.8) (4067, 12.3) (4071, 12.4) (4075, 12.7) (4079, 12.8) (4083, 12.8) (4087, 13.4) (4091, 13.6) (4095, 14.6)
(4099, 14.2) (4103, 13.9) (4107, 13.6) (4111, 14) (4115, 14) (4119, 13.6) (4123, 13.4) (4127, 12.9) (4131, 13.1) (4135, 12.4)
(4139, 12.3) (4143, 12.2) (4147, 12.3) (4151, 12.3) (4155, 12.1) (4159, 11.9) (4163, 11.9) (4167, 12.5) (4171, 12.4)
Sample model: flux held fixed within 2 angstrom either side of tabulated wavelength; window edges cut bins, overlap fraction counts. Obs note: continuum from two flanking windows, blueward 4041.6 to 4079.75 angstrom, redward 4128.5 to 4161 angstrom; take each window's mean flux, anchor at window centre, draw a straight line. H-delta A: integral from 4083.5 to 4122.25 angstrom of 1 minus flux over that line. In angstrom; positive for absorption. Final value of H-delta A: -4.7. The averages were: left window 12.3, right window 12.3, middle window 13.8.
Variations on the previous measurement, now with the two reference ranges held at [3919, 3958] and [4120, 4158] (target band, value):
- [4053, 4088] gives 1.0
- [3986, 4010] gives 1.1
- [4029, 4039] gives 0.8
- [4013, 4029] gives 1.1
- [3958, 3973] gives -0.7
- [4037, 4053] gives 1.4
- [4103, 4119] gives -1.4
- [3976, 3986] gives -0.2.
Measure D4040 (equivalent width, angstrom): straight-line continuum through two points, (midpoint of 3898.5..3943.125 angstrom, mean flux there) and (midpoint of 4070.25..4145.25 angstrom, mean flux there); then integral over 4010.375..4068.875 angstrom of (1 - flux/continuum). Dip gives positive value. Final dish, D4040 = 5.29 angstrom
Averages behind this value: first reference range 13.9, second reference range 13.3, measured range 12.3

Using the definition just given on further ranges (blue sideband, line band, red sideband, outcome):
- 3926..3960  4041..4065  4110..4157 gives 1.94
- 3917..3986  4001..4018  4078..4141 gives 1.62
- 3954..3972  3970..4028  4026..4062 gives 1.97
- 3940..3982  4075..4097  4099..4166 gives -0.31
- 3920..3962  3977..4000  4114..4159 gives 0.36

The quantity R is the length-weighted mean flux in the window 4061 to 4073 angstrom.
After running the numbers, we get 12.5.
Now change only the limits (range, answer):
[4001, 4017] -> 12.4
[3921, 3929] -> 13.7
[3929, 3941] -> 13.6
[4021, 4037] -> 12.3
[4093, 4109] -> 14.1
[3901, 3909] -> 14.1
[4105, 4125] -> 13.7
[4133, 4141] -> 12.4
